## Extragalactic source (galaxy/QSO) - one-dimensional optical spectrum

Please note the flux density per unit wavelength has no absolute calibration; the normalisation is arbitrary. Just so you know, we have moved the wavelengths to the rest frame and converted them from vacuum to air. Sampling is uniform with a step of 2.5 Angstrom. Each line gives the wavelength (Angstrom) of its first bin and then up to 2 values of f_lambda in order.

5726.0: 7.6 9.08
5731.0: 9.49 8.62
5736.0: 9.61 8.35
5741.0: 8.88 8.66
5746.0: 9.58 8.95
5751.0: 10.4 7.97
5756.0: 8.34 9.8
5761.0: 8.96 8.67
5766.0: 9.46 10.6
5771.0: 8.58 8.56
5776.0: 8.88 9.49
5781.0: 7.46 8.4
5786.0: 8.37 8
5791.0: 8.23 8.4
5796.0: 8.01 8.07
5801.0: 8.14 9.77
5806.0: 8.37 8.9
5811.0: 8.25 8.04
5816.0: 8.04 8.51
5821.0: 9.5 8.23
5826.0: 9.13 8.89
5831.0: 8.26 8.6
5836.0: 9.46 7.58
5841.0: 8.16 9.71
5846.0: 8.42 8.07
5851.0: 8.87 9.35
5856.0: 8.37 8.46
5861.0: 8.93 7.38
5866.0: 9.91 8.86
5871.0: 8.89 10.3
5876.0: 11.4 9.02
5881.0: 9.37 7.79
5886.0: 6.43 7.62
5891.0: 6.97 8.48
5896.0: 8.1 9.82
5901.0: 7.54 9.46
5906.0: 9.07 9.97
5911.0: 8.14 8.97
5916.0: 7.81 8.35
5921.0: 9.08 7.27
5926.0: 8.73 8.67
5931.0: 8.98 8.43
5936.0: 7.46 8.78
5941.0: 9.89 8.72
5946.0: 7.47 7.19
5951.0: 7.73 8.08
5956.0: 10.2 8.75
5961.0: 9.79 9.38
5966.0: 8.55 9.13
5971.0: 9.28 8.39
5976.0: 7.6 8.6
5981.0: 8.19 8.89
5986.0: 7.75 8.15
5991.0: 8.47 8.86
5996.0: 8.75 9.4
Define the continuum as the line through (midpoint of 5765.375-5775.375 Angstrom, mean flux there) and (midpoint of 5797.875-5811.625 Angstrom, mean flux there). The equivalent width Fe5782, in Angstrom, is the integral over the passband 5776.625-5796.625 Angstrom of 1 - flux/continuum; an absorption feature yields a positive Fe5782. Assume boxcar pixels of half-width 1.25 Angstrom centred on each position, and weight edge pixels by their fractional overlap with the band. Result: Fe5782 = 1.4 Angstrom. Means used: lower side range 9.26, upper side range 8.62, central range 8.32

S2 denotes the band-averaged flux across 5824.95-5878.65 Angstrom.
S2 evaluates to 8.91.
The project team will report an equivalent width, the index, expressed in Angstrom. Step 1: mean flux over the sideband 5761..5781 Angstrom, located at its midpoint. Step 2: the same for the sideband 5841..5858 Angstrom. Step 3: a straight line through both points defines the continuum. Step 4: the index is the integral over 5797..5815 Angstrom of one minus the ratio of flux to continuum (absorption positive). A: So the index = 0.9 Angstrom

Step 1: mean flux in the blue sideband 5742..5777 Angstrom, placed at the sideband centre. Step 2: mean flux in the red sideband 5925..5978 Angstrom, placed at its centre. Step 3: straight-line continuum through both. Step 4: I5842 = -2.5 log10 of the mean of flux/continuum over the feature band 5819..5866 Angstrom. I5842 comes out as 0.03 mag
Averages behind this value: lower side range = 9.1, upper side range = 8.63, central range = 8.66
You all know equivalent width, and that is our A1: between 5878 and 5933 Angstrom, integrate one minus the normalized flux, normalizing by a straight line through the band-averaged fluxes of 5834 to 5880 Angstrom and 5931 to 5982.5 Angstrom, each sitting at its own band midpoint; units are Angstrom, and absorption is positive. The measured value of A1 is 2.2 Angstrom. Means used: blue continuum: 8.95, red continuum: 8.59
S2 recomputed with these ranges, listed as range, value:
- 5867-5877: 9.83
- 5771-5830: 8.51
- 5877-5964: 8.5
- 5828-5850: 8.56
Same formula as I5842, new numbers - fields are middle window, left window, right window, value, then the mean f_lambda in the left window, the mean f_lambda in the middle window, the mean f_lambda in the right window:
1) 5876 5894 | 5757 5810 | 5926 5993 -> 0.06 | 8.72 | 8.17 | 8.57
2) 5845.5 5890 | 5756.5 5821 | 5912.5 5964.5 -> -0.02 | 8.65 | 8.74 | 8.55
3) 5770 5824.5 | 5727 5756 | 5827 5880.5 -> 0.06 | 9.01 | 8.46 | 8.91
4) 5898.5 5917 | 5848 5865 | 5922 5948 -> -0.04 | 8.53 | 8.8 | 8.41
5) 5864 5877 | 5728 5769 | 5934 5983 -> -0.10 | 9.12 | 9.7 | 8.59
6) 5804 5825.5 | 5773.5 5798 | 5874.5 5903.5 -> -0.02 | 8.36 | 8.55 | 8.47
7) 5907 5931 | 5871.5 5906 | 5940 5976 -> 0.01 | 8.66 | 8.58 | 8.71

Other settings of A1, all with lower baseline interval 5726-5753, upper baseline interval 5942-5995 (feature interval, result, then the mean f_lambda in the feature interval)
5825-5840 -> 0.36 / 8.64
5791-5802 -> 0.94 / 8.16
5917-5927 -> 0.36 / 8.33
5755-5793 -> 0.84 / 8.78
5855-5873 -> 0.04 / 8.76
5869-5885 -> -1.17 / 9.39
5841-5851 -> 0.16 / 8.68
